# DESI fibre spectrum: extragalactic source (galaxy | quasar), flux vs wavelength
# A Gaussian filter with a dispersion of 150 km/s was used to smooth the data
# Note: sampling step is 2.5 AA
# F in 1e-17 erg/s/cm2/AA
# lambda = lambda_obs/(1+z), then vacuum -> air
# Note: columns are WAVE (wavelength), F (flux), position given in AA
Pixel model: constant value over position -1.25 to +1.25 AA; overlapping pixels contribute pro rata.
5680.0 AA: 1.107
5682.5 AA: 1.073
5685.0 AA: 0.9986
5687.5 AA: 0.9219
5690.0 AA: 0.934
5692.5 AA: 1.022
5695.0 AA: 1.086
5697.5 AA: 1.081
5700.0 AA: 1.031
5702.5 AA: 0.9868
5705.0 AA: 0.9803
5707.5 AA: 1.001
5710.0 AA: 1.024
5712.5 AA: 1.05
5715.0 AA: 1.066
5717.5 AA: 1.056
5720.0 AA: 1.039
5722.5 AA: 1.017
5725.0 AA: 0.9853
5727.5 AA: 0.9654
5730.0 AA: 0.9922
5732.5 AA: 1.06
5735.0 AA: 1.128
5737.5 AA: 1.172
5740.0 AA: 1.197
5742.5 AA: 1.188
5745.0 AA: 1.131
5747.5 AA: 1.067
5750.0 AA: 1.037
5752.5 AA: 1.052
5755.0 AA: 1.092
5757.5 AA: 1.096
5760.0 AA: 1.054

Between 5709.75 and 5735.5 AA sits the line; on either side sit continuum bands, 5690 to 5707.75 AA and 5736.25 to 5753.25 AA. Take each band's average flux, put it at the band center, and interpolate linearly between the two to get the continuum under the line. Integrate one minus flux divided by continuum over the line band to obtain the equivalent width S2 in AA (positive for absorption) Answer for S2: 1.0 AA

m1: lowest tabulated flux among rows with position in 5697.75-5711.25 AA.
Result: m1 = 0.9803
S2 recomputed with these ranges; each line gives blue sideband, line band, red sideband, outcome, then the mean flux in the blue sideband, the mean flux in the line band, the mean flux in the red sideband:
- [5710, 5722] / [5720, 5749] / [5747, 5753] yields -0.9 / 1.05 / 1.08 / 1.05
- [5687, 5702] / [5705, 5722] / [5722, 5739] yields 0.0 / 1.02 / 1.03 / 1.05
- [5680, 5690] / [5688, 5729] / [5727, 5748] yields 1.2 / 1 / 1.02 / 1.11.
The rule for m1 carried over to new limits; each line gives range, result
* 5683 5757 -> 0.9219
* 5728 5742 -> 0.9922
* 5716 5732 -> 0.9654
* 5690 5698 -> 0.934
